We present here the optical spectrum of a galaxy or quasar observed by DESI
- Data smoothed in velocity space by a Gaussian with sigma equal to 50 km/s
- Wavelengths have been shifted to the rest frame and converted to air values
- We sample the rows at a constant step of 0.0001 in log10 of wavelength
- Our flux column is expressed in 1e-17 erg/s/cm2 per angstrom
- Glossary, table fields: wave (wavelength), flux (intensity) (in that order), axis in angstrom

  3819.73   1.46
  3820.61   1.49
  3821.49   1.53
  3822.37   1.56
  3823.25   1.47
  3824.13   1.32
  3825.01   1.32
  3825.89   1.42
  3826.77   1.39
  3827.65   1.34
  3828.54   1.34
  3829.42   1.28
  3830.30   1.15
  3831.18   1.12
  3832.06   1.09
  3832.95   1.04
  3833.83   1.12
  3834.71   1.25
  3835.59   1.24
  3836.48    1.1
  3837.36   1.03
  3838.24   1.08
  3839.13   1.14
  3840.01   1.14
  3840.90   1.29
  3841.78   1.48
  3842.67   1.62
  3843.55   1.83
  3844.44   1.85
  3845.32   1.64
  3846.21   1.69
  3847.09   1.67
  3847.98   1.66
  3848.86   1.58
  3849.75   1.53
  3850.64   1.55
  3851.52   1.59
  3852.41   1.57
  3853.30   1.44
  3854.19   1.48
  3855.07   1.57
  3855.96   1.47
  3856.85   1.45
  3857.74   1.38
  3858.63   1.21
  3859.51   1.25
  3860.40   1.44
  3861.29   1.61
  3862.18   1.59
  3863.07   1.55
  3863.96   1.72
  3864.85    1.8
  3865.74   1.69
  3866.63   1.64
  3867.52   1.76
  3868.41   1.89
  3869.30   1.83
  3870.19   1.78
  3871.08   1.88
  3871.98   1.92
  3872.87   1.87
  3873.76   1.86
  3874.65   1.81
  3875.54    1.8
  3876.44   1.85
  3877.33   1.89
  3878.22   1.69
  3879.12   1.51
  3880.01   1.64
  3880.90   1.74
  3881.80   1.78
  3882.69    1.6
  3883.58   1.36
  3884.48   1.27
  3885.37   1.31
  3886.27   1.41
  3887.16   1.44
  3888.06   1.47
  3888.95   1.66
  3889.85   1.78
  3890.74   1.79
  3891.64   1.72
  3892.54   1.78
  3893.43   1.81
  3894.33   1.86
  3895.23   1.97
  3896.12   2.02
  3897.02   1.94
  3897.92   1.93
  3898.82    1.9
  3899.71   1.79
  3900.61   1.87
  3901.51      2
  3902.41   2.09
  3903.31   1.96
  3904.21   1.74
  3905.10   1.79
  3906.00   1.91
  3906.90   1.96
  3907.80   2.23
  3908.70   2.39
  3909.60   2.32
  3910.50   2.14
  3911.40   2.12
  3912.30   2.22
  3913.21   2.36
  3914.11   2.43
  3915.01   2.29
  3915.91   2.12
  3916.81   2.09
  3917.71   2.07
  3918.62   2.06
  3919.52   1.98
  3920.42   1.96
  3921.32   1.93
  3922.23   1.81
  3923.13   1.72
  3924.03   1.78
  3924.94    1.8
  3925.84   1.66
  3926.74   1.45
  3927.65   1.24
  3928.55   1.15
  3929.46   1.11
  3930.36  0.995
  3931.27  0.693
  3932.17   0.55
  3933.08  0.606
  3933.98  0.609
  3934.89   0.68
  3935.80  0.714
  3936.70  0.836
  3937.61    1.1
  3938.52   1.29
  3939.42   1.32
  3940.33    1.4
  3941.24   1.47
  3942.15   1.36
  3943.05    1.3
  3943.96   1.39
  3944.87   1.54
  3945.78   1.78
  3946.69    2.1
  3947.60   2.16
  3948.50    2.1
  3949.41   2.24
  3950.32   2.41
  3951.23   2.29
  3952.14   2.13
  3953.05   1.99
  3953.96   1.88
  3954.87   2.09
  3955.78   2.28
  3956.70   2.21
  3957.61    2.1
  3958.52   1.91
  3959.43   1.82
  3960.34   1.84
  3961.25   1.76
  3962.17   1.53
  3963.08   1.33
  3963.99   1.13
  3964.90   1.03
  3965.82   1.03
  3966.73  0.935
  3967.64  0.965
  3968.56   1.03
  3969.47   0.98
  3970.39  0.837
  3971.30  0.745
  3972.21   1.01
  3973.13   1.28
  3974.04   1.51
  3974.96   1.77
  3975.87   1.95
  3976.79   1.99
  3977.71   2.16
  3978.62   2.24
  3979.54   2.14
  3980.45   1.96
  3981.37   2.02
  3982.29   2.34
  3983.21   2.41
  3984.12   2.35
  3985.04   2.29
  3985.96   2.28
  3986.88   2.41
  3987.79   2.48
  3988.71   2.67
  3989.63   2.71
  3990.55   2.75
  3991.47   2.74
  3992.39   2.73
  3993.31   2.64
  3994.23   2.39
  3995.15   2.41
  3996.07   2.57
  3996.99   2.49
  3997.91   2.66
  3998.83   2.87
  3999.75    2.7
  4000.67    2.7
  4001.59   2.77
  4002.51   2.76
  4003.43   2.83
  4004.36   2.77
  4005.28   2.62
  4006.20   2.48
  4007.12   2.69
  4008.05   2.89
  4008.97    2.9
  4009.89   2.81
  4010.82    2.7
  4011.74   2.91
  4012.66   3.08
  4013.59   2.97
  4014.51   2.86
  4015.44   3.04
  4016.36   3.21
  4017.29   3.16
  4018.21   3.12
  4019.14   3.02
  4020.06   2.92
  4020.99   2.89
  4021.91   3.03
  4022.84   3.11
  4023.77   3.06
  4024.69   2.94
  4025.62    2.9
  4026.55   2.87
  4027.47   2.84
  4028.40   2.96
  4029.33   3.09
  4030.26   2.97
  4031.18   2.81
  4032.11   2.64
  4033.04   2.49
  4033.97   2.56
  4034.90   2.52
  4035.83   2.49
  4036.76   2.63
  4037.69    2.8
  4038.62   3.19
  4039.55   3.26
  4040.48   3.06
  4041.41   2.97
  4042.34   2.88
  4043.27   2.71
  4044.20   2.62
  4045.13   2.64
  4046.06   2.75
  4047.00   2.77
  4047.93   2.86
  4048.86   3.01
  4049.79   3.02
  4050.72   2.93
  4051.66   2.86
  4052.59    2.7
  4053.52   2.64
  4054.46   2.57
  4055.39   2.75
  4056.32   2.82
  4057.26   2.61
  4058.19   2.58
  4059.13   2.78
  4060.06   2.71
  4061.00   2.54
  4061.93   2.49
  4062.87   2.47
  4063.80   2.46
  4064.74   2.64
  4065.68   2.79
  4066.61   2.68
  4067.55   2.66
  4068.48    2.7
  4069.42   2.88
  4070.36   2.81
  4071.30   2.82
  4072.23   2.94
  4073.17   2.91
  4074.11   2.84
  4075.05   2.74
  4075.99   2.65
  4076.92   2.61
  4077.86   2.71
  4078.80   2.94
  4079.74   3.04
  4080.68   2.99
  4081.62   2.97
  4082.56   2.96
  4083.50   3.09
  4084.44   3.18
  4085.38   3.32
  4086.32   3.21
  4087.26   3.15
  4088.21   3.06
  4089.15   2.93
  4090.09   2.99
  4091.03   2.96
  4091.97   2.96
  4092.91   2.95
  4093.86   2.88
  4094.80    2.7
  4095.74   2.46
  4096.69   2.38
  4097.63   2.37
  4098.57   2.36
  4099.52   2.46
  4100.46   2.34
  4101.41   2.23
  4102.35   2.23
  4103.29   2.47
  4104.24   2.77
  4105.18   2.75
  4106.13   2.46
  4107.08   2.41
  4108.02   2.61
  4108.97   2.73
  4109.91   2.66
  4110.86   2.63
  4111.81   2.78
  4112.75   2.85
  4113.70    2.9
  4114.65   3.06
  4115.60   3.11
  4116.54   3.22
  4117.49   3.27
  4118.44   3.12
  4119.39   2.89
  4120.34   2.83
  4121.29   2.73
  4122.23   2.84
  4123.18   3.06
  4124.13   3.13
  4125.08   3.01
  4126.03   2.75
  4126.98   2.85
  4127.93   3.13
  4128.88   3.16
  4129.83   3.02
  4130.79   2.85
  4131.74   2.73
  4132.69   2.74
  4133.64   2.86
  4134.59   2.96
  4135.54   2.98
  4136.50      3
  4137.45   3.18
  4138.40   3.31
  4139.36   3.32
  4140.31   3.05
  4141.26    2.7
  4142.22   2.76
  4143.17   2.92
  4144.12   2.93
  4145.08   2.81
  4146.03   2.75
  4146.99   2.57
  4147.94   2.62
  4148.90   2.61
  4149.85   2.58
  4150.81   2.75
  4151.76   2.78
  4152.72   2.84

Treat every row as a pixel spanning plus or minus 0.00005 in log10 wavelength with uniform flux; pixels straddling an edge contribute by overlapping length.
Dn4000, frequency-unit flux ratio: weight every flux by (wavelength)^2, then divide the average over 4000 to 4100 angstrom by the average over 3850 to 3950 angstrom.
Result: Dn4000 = 1.8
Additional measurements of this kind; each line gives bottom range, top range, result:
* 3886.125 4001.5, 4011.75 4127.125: 1.64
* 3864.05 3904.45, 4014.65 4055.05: 1.76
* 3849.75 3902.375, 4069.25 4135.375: 1.89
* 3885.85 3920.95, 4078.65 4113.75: 1.55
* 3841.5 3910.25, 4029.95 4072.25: 1.75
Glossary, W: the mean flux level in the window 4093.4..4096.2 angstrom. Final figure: 2.69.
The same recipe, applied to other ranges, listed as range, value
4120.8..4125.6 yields 2.96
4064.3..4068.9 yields 2.7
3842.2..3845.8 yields 1.73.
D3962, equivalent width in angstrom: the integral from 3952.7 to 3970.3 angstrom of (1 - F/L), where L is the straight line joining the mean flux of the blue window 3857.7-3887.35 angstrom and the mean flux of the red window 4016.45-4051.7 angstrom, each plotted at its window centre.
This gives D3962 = 5.8 angstrom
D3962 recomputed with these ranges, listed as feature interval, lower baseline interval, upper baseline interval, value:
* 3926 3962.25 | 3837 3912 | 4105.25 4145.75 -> 9.0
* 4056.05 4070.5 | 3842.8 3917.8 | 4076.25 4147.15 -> -0.2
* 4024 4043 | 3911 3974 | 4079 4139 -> -4.8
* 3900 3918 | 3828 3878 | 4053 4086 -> -2.5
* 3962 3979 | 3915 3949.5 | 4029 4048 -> 5.5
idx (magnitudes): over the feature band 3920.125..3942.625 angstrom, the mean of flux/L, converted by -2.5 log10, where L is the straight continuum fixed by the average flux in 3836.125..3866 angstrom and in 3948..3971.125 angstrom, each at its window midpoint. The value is 0.28 mag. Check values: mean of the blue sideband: 1.49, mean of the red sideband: 1.66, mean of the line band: 1.24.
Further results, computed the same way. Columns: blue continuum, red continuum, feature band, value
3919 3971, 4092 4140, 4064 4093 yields -0.15 mag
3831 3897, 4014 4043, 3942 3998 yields 0.26 mag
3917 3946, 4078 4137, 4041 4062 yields -0.16 mag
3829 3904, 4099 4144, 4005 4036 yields -0.22 mag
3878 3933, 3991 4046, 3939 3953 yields 0.19 mag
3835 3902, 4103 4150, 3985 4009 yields -0.17 mag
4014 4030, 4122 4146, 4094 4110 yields 0.19 mag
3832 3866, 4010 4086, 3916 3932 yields 0.22 mag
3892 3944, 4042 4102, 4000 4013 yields -0.20 mag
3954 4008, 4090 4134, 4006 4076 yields -0.18 mag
